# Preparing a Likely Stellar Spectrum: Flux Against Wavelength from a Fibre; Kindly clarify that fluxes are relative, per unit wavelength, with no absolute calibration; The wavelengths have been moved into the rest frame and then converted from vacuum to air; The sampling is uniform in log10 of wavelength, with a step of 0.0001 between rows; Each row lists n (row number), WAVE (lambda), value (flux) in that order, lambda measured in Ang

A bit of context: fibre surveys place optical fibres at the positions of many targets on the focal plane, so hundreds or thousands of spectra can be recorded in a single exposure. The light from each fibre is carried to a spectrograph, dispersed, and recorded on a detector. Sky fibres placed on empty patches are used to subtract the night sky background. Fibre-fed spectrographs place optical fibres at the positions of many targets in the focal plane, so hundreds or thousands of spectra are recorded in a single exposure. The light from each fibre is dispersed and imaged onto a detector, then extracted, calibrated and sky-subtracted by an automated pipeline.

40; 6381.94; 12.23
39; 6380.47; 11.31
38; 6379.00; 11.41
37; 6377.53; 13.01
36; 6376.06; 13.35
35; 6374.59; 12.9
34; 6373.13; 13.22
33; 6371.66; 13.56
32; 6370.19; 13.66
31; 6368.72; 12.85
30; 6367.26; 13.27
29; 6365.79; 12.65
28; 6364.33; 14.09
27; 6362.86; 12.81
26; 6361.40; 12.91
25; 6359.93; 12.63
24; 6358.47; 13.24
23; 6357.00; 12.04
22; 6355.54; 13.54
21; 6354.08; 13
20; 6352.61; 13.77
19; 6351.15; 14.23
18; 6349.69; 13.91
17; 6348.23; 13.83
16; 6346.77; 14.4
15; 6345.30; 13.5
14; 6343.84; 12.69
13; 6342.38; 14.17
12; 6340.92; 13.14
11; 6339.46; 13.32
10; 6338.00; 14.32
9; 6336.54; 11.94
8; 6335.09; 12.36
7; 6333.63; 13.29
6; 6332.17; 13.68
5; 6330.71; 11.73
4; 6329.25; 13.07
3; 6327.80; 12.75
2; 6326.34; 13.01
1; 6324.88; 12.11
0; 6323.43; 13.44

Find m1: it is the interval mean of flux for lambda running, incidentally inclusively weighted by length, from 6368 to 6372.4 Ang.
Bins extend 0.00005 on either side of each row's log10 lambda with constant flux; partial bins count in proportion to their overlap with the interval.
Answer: 13.3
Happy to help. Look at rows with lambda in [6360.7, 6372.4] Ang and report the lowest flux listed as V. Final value 12.65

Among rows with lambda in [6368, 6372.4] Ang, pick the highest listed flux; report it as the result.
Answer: 13.66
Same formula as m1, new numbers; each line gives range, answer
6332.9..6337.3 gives 12.6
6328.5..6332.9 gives 12.8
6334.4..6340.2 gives 13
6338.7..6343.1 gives 13.5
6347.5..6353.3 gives 14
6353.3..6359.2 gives 13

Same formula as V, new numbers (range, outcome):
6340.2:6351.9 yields 12.69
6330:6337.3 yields 11.73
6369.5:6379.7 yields 11.41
